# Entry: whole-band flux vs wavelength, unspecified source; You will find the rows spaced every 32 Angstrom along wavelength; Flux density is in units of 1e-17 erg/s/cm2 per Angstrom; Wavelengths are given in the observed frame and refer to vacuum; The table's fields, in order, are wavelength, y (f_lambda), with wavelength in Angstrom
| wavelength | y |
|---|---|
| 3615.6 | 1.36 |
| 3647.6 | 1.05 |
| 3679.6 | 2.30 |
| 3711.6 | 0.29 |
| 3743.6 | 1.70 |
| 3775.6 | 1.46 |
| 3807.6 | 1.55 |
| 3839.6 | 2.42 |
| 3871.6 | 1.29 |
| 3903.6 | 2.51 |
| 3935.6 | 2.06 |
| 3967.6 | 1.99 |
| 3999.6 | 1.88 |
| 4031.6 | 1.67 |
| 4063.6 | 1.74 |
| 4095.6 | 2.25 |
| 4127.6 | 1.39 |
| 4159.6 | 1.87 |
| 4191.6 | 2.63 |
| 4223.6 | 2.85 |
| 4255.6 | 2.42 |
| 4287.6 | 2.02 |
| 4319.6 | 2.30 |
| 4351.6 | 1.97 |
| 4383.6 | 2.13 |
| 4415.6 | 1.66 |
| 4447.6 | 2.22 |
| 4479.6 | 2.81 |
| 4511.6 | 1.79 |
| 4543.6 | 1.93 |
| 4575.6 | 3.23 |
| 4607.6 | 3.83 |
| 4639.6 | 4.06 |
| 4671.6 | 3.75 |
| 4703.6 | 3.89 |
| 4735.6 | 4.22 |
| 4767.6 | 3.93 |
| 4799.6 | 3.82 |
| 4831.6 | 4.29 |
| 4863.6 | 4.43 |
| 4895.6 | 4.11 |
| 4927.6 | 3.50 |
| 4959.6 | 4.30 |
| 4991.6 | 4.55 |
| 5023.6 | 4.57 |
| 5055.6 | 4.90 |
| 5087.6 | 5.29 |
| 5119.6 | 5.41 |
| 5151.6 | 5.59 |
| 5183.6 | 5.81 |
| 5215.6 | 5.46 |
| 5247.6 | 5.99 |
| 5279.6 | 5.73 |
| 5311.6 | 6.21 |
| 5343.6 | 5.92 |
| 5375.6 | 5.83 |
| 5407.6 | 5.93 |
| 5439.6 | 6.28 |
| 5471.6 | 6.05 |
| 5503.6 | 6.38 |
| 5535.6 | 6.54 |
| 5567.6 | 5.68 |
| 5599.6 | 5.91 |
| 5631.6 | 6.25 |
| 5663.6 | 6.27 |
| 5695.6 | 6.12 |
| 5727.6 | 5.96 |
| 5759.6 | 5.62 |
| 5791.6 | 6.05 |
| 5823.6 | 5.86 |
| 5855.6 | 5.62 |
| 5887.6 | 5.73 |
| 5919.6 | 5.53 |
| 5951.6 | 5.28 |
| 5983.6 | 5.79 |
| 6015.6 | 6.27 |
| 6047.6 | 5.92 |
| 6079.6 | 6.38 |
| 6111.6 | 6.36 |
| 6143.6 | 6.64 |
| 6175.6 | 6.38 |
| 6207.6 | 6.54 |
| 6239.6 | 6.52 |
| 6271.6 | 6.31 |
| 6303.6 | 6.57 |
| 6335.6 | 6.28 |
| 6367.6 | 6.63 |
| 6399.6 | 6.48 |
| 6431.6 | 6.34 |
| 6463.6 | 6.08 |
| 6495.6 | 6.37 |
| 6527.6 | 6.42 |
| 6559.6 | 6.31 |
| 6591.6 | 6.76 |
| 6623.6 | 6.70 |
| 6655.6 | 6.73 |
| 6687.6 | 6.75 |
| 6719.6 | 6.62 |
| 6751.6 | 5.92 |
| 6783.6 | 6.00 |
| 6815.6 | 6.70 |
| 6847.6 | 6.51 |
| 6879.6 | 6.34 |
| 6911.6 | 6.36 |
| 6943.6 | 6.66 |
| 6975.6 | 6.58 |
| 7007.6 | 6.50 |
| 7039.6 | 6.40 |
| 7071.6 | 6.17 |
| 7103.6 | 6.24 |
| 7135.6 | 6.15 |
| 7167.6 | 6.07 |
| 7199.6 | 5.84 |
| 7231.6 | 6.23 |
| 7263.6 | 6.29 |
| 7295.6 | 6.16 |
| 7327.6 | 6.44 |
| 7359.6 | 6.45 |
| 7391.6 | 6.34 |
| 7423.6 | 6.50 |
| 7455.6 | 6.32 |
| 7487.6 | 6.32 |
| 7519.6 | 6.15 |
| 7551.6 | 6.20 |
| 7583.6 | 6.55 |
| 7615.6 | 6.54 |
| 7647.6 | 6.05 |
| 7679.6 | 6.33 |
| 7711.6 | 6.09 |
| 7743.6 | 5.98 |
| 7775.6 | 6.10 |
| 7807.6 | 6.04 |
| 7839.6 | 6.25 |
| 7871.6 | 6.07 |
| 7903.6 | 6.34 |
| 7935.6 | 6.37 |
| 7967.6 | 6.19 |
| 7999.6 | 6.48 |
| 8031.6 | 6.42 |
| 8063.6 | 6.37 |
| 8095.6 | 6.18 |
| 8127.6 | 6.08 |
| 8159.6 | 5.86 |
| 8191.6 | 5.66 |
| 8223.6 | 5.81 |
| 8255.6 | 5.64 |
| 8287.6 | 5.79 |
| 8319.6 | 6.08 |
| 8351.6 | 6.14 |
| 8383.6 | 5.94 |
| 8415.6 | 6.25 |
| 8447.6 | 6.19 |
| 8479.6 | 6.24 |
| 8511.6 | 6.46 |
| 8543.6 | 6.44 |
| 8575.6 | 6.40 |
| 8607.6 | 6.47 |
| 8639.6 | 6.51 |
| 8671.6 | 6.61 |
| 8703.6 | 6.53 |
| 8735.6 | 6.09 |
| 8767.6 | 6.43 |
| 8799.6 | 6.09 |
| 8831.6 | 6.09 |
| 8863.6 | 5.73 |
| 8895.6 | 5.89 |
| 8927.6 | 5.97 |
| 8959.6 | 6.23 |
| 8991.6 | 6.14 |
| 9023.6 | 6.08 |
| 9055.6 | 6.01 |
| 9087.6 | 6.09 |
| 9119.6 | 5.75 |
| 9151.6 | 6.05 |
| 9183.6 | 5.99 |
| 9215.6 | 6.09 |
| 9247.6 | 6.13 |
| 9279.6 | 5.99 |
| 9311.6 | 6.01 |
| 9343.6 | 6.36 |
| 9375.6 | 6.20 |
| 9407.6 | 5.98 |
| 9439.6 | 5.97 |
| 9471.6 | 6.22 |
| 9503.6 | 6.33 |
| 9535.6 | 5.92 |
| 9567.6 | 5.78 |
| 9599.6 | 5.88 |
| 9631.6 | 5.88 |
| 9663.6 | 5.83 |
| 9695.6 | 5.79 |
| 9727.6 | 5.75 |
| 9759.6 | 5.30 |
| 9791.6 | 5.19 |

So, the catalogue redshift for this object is 0.148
